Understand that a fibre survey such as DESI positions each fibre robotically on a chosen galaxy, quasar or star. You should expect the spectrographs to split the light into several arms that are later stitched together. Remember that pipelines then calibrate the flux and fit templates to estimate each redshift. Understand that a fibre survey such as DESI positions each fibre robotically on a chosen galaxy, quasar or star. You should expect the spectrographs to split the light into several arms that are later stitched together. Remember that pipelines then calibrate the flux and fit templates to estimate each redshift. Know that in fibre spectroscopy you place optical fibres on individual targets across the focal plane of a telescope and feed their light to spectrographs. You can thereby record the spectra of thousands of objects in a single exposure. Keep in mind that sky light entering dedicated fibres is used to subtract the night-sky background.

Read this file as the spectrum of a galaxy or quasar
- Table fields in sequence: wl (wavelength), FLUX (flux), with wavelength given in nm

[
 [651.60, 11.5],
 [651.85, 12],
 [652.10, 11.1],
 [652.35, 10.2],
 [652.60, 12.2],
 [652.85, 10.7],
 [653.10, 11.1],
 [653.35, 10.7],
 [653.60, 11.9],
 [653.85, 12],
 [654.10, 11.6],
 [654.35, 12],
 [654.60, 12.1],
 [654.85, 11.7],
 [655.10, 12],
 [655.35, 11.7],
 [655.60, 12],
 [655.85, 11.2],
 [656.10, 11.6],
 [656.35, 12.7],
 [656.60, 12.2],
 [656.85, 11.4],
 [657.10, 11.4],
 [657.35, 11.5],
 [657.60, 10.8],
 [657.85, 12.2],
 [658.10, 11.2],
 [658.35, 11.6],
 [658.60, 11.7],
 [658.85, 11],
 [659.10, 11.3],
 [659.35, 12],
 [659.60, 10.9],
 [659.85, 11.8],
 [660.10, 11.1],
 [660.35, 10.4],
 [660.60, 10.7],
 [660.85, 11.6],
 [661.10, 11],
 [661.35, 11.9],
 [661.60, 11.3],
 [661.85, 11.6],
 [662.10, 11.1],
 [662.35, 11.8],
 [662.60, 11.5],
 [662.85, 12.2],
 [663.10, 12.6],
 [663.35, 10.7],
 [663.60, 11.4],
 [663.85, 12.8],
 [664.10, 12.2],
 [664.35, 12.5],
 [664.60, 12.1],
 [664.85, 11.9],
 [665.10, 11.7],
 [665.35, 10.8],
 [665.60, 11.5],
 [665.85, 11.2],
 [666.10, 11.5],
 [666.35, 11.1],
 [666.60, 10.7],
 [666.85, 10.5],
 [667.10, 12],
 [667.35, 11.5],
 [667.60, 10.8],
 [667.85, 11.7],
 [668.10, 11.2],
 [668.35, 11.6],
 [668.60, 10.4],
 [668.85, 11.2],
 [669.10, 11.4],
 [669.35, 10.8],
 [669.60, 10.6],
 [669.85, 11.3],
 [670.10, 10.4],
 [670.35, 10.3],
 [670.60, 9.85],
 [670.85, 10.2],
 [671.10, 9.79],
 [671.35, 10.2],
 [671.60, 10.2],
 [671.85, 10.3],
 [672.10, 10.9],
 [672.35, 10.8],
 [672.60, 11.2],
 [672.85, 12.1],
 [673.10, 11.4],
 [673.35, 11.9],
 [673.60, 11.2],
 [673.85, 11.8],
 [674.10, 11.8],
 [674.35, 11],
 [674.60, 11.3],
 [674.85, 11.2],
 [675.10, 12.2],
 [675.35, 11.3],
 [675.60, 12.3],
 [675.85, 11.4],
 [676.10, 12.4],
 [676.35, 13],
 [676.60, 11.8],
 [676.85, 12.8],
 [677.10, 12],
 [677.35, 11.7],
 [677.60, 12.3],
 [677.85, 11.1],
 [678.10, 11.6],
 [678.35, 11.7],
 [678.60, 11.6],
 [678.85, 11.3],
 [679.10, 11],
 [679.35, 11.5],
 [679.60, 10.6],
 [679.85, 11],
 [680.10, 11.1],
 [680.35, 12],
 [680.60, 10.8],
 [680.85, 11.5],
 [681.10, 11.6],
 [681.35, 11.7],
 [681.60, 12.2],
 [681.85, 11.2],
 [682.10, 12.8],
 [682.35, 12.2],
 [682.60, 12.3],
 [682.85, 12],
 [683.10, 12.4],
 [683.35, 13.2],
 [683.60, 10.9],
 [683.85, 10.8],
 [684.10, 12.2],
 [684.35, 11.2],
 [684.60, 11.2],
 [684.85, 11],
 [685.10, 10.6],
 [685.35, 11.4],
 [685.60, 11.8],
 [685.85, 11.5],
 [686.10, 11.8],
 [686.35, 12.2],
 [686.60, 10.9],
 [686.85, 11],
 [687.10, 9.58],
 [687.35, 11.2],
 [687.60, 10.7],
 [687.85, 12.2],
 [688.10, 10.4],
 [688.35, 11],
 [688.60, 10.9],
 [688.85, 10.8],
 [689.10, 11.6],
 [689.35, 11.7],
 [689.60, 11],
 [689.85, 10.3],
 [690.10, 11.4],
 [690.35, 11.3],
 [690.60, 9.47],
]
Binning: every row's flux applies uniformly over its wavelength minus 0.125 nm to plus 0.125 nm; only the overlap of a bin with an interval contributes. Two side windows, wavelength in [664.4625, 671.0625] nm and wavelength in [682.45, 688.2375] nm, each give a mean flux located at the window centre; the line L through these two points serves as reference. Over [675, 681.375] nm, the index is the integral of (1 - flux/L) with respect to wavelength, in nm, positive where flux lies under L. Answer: -0.22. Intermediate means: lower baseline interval 11.1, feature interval 11.7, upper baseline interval 11.4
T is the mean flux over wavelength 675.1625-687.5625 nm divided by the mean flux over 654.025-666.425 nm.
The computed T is 1.00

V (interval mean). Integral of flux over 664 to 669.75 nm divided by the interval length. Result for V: 11.3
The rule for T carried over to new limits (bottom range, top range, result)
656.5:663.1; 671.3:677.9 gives 1.01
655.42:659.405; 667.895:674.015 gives 0.94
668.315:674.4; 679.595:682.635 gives 1.07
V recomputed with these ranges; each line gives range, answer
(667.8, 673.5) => 10.8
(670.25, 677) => 11.3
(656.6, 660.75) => 11.3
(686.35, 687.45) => 10.8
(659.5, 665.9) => 11.6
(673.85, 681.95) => 11.6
